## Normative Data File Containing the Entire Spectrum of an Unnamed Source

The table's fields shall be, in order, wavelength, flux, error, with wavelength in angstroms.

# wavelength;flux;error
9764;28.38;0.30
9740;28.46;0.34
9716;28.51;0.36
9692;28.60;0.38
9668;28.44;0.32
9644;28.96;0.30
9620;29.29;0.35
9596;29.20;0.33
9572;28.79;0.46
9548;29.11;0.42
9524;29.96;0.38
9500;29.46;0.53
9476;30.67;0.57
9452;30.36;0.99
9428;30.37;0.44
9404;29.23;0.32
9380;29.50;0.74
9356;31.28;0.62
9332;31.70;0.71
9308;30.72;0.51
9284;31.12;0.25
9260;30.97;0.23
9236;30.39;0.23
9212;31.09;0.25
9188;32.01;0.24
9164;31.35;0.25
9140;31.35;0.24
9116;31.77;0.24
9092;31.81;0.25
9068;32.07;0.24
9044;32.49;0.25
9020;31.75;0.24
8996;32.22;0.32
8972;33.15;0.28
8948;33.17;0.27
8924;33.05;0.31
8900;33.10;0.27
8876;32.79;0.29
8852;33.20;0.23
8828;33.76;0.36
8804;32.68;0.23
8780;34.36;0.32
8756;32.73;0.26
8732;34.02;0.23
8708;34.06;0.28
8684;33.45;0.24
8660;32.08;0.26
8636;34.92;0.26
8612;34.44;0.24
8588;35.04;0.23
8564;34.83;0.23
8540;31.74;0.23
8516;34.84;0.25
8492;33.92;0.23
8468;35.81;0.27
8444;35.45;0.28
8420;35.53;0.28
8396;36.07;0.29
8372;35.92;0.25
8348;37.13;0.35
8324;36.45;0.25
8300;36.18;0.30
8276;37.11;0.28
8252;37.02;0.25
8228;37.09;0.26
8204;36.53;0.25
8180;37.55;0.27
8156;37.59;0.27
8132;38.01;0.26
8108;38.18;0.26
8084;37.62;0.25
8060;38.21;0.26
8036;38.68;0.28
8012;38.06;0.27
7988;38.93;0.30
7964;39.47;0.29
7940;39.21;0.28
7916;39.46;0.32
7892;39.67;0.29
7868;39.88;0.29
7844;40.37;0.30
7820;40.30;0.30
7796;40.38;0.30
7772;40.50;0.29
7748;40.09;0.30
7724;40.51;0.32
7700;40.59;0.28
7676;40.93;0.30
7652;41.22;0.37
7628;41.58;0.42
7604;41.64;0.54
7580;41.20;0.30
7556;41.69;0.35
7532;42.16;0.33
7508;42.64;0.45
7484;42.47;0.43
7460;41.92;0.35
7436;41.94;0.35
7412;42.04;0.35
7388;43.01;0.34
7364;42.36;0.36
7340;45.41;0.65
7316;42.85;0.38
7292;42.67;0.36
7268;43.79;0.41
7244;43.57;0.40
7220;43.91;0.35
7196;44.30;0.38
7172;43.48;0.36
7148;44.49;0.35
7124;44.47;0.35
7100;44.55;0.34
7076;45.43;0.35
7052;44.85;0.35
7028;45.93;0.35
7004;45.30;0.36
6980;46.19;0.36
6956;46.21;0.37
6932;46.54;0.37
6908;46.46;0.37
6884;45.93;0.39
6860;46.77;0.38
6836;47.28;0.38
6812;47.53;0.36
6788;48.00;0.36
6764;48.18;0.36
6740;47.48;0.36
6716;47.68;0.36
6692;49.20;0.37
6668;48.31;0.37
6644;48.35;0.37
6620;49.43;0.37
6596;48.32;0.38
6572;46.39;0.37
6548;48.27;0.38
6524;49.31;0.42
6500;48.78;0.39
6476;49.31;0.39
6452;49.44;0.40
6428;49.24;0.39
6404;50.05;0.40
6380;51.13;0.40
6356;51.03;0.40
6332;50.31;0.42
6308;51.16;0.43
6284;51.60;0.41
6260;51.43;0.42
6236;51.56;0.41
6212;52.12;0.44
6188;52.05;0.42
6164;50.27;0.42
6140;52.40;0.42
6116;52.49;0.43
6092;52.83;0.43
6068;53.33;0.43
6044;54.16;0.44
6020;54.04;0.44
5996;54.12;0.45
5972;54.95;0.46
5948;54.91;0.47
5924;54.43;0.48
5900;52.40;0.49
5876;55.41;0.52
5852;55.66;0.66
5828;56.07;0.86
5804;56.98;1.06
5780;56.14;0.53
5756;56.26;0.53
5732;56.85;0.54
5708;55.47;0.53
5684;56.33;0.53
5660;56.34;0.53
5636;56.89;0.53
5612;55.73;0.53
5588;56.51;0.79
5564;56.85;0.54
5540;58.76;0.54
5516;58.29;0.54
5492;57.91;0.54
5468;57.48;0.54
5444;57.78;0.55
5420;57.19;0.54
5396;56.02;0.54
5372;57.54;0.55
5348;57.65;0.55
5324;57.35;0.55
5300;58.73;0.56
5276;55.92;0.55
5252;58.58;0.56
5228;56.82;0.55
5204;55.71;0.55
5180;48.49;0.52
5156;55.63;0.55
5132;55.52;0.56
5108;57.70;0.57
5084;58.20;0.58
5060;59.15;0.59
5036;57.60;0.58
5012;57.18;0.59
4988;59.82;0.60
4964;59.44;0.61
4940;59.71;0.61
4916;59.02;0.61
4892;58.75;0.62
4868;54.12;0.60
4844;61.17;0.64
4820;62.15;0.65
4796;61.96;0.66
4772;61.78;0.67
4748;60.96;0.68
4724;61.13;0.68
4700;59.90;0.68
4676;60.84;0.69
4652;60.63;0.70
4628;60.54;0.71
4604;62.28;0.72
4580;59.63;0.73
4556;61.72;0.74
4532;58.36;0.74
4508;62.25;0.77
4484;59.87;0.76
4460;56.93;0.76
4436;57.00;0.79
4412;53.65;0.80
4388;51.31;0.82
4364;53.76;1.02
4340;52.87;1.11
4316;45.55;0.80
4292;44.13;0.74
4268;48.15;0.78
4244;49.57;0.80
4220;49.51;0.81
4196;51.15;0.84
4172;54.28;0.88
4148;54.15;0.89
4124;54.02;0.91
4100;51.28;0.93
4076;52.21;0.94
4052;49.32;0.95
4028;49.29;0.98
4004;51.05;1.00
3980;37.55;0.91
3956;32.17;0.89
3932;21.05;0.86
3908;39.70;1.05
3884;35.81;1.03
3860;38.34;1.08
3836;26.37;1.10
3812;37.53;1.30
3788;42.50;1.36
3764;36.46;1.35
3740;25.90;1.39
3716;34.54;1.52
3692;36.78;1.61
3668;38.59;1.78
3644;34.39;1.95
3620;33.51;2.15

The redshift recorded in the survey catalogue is 0.00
